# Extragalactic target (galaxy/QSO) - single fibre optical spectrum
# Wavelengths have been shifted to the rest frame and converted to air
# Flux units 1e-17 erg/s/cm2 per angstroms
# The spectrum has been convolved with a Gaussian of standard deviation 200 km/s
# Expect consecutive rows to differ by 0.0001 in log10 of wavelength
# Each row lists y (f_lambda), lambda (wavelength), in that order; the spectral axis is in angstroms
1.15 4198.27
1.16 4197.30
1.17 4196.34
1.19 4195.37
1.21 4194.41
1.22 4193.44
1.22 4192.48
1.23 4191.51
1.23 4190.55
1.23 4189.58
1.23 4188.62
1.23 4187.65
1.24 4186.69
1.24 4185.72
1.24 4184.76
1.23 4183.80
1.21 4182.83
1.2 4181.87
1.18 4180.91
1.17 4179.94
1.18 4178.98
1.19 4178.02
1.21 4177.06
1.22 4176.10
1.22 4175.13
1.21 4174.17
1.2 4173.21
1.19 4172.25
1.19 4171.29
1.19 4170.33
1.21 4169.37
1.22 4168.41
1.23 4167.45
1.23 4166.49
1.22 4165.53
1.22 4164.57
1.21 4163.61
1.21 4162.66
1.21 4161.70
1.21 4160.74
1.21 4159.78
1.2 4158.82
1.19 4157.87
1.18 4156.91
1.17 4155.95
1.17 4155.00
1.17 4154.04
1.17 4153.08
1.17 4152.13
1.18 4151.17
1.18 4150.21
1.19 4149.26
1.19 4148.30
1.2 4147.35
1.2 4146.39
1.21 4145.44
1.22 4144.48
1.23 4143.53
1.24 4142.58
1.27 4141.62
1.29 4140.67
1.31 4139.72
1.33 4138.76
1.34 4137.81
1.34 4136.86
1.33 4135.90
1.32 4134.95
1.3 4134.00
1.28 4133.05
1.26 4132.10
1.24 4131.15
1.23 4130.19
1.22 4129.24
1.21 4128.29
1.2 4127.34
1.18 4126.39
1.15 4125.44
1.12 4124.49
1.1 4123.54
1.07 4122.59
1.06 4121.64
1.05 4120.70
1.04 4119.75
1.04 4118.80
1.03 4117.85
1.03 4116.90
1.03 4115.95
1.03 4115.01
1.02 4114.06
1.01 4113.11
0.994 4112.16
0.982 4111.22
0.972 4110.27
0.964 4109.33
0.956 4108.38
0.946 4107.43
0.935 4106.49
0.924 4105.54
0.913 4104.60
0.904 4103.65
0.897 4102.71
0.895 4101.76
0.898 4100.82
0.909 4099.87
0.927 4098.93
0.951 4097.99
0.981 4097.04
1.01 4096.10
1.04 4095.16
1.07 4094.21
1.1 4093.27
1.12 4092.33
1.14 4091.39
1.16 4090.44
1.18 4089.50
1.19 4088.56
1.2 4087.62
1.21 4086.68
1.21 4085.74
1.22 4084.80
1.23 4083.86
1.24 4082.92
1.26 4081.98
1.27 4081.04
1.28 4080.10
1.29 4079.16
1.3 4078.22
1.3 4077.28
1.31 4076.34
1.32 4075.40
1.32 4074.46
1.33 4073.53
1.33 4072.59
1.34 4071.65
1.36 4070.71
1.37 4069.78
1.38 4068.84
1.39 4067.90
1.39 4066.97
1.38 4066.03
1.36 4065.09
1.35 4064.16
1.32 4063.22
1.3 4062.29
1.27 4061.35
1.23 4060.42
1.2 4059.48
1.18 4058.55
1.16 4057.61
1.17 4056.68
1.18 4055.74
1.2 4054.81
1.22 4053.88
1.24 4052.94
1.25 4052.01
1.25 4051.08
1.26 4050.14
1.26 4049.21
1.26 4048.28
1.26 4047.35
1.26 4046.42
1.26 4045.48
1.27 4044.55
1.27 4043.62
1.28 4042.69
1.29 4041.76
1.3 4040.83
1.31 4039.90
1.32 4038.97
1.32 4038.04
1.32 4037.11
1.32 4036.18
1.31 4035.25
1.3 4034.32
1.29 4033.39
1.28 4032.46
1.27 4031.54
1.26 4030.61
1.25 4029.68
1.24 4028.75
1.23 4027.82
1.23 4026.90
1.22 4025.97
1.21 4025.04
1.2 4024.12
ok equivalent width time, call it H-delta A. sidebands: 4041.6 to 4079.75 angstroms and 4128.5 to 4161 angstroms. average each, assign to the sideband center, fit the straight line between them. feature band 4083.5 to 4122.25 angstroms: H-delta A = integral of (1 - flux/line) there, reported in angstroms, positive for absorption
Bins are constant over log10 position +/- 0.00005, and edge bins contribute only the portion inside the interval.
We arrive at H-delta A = 7.0 angstroms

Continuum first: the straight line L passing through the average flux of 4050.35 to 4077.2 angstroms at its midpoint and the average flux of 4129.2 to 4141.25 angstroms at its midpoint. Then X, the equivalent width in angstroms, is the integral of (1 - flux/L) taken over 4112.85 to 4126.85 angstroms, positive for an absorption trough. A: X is 2.5 angstroms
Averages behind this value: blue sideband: 1.29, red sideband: 1.29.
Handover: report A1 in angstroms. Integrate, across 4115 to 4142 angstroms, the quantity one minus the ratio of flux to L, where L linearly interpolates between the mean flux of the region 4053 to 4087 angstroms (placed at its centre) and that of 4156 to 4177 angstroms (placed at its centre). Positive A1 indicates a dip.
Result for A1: 1.03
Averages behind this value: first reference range 1.28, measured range 1.19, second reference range 1.21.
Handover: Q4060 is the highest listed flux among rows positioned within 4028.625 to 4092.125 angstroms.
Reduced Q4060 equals 1.39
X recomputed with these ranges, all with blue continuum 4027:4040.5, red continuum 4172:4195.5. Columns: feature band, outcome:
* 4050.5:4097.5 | 0.9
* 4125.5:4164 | 0.1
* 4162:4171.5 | 0.1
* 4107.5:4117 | 1.9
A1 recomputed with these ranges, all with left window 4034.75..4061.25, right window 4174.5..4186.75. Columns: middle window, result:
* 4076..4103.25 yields 2.46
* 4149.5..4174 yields 0.36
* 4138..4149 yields -0.22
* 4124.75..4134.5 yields 0.01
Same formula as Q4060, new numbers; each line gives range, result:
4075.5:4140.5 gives 1.34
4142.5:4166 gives 1.24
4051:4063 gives 1.3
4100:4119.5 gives 1.04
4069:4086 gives 1.37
